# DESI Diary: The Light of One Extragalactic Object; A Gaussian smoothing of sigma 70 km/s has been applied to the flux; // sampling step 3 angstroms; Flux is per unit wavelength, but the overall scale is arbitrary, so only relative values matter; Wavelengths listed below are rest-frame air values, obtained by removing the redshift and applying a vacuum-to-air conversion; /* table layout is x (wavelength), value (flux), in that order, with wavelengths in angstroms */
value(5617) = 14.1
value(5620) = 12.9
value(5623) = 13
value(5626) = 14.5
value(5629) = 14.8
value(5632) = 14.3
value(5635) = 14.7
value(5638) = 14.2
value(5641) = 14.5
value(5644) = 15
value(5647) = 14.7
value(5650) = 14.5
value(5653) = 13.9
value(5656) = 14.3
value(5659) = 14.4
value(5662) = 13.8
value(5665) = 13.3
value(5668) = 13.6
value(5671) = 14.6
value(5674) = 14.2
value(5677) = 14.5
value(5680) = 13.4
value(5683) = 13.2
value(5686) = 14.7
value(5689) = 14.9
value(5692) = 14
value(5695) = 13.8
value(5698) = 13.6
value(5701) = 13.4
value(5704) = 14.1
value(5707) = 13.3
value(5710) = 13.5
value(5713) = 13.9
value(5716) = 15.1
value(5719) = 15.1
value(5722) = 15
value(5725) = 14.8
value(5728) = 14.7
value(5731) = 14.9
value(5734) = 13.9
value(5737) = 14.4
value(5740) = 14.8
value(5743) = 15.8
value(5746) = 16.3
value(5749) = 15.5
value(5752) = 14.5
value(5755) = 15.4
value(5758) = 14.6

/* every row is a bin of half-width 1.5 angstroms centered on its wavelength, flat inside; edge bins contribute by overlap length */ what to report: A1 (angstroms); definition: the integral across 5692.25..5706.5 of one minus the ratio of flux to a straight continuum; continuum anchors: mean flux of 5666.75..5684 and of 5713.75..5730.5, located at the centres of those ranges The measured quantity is 0.7 angstroms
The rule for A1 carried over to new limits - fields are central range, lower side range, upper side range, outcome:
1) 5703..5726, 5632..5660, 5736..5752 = 1.08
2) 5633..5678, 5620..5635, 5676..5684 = -1.33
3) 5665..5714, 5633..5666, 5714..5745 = 2.30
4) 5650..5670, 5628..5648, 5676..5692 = 0.58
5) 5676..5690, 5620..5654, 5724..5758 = 0.49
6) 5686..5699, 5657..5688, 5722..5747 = 0.11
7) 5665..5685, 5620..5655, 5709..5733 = 0.78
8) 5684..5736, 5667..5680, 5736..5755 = 1.57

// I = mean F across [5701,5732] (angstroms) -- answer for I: 14.4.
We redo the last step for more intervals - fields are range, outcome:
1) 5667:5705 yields 14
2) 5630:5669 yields 14.3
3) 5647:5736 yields 14.2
